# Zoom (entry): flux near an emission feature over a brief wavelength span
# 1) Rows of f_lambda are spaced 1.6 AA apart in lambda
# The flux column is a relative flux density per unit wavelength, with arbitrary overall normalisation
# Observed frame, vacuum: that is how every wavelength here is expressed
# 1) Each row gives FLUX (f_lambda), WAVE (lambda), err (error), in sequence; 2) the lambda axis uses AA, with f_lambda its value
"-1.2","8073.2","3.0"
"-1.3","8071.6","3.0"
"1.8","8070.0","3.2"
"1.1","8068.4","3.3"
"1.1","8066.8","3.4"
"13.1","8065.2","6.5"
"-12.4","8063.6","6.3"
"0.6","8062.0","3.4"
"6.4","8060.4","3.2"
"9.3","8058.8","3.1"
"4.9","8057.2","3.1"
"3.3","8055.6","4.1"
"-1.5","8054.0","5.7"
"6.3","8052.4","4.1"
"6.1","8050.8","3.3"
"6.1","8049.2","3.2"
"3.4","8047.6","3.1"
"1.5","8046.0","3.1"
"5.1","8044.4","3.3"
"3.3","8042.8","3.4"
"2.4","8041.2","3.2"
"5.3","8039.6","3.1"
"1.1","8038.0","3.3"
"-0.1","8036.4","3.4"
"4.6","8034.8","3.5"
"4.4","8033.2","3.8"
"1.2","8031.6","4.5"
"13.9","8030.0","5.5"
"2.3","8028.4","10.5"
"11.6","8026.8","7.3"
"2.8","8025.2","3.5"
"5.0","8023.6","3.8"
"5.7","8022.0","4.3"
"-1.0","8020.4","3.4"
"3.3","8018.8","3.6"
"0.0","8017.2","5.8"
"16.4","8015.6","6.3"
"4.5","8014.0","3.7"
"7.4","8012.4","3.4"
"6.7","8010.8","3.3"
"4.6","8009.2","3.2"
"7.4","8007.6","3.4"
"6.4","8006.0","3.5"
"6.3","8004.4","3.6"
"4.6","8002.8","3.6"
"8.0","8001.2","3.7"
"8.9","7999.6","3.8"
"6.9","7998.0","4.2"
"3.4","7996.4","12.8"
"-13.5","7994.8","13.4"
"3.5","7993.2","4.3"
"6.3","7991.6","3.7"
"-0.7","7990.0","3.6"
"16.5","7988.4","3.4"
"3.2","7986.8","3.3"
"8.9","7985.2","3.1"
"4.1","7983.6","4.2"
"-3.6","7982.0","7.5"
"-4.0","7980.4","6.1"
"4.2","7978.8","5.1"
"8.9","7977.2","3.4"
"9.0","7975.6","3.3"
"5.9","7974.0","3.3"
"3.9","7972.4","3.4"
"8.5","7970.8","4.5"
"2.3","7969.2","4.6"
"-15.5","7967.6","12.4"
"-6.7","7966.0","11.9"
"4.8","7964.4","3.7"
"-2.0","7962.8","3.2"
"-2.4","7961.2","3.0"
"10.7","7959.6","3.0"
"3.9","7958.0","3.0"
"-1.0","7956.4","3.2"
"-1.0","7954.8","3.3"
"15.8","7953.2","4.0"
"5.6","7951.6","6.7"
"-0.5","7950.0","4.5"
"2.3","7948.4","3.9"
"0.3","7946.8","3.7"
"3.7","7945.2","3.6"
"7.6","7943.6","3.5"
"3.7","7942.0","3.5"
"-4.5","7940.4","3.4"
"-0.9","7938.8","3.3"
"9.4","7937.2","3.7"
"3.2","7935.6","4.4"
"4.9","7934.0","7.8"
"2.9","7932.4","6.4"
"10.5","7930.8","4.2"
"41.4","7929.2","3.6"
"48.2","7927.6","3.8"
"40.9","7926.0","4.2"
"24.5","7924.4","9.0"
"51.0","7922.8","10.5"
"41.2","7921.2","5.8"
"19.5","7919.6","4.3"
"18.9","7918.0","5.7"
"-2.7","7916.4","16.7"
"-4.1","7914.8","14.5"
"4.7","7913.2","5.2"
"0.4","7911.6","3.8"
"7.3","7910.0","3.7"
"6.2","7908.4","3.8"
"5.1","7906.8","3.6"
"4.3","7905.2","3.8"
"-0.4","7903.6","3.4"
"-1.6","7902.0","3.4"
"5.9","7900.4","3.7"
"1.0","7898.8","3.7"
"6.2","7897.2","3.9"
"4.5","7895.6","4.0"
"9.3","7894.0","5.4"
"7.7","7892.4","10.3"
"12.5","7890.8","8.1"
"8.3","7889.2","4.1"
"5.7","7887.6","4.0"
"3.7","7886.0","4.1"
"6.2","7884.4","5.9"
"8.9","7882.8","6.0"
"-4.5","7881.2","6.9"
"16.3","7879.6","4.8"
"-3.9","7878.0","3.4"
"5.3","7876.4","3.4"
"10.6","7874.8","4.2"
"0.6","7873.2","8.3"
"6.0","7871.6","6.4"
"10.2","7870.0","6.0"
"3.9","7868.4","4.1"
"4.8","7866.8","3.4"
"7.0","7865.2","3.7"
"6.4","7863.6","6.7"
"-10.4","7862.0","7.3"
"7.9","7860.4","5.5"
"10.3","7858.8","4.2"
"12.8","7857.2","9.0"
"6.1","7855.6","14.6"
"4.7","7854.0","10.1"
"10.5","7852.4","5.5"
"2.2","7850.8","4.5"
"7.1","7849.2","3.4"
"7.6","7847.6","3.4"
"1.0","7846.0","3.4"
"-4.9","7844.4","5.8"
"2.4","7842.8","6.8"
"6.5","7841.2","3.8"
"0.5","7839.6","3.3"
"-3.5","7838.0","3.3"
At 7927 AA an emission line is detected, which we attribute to [O II] 3727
